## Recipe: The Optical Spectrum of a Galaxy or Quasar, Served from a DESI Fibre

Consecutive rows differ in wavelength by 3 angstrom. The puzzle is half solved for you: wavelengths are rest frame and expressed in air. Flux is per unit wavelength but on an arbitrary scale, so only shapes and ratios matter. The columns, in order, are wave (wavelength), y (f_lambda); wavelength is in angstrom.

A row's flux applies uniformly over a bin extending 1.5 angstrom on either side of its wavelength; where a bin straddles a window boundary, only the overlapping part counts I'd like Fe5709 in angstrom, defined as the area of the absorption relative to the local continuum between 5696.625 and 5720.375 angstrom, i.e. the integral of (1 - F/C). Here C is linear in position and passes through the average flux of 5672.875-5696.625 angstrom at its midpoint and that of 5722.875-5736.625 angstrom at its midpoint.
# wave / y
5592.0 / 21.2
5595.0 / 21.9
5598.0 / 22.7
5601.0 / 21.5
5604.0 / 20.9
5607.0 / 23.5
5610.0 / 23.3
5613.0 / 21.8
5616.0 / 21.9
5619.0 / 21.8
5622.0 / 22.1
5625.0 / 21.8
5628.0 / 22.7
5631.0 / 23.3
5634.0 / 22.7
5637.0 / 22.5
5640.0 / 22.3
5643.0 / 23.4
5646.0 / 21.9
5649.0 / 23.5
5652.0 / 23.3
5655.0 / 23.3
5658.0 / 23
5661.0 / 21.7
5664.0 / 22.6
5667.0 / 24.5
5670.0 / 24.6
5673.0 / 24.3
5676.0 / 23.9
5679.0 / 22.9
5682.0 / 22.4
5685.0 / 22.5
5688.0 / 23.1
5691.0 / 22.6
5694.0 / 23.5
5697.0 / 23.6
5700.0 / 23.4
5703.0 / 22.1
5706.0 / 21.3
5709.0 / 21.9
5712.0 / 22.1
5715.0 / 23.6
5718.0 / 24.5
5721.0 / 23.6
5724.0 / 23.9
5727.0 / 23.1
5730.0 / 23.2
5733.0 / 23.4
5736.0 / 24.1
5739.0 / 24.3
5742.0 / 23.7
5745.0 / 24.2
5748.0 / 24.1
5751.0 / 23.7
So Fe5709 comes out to 0.5 angstrom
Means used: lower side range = 23.1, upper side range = 23.5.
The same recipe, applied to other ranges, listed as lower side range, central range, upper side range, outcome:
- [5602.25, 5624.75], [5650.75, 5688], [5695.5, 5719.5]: -1.2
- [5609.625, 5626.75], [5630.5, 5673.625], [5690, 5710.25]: -1.6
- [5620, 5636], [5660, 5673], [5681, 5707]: -0.5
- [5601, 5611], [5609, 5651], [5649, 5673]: 0.6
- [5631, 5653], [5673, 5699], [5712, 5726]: 0.2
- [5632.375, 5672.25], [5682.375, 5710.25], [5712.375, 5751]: 0.9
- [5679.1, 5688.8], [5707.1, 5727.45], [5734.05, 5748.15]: 0.2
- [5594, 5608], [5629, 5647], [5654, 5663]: -0.2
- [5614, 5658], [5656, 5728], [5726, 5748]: 0.4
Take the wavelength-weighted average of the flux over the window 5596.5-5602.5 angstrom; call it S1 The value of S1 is 22.1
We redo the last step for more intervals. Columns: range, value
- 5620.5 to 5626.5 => 22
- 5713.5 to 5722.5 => 23.9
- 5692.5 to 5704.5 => 23.2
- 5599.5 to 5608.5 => 22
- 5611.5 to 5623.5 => 21.9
